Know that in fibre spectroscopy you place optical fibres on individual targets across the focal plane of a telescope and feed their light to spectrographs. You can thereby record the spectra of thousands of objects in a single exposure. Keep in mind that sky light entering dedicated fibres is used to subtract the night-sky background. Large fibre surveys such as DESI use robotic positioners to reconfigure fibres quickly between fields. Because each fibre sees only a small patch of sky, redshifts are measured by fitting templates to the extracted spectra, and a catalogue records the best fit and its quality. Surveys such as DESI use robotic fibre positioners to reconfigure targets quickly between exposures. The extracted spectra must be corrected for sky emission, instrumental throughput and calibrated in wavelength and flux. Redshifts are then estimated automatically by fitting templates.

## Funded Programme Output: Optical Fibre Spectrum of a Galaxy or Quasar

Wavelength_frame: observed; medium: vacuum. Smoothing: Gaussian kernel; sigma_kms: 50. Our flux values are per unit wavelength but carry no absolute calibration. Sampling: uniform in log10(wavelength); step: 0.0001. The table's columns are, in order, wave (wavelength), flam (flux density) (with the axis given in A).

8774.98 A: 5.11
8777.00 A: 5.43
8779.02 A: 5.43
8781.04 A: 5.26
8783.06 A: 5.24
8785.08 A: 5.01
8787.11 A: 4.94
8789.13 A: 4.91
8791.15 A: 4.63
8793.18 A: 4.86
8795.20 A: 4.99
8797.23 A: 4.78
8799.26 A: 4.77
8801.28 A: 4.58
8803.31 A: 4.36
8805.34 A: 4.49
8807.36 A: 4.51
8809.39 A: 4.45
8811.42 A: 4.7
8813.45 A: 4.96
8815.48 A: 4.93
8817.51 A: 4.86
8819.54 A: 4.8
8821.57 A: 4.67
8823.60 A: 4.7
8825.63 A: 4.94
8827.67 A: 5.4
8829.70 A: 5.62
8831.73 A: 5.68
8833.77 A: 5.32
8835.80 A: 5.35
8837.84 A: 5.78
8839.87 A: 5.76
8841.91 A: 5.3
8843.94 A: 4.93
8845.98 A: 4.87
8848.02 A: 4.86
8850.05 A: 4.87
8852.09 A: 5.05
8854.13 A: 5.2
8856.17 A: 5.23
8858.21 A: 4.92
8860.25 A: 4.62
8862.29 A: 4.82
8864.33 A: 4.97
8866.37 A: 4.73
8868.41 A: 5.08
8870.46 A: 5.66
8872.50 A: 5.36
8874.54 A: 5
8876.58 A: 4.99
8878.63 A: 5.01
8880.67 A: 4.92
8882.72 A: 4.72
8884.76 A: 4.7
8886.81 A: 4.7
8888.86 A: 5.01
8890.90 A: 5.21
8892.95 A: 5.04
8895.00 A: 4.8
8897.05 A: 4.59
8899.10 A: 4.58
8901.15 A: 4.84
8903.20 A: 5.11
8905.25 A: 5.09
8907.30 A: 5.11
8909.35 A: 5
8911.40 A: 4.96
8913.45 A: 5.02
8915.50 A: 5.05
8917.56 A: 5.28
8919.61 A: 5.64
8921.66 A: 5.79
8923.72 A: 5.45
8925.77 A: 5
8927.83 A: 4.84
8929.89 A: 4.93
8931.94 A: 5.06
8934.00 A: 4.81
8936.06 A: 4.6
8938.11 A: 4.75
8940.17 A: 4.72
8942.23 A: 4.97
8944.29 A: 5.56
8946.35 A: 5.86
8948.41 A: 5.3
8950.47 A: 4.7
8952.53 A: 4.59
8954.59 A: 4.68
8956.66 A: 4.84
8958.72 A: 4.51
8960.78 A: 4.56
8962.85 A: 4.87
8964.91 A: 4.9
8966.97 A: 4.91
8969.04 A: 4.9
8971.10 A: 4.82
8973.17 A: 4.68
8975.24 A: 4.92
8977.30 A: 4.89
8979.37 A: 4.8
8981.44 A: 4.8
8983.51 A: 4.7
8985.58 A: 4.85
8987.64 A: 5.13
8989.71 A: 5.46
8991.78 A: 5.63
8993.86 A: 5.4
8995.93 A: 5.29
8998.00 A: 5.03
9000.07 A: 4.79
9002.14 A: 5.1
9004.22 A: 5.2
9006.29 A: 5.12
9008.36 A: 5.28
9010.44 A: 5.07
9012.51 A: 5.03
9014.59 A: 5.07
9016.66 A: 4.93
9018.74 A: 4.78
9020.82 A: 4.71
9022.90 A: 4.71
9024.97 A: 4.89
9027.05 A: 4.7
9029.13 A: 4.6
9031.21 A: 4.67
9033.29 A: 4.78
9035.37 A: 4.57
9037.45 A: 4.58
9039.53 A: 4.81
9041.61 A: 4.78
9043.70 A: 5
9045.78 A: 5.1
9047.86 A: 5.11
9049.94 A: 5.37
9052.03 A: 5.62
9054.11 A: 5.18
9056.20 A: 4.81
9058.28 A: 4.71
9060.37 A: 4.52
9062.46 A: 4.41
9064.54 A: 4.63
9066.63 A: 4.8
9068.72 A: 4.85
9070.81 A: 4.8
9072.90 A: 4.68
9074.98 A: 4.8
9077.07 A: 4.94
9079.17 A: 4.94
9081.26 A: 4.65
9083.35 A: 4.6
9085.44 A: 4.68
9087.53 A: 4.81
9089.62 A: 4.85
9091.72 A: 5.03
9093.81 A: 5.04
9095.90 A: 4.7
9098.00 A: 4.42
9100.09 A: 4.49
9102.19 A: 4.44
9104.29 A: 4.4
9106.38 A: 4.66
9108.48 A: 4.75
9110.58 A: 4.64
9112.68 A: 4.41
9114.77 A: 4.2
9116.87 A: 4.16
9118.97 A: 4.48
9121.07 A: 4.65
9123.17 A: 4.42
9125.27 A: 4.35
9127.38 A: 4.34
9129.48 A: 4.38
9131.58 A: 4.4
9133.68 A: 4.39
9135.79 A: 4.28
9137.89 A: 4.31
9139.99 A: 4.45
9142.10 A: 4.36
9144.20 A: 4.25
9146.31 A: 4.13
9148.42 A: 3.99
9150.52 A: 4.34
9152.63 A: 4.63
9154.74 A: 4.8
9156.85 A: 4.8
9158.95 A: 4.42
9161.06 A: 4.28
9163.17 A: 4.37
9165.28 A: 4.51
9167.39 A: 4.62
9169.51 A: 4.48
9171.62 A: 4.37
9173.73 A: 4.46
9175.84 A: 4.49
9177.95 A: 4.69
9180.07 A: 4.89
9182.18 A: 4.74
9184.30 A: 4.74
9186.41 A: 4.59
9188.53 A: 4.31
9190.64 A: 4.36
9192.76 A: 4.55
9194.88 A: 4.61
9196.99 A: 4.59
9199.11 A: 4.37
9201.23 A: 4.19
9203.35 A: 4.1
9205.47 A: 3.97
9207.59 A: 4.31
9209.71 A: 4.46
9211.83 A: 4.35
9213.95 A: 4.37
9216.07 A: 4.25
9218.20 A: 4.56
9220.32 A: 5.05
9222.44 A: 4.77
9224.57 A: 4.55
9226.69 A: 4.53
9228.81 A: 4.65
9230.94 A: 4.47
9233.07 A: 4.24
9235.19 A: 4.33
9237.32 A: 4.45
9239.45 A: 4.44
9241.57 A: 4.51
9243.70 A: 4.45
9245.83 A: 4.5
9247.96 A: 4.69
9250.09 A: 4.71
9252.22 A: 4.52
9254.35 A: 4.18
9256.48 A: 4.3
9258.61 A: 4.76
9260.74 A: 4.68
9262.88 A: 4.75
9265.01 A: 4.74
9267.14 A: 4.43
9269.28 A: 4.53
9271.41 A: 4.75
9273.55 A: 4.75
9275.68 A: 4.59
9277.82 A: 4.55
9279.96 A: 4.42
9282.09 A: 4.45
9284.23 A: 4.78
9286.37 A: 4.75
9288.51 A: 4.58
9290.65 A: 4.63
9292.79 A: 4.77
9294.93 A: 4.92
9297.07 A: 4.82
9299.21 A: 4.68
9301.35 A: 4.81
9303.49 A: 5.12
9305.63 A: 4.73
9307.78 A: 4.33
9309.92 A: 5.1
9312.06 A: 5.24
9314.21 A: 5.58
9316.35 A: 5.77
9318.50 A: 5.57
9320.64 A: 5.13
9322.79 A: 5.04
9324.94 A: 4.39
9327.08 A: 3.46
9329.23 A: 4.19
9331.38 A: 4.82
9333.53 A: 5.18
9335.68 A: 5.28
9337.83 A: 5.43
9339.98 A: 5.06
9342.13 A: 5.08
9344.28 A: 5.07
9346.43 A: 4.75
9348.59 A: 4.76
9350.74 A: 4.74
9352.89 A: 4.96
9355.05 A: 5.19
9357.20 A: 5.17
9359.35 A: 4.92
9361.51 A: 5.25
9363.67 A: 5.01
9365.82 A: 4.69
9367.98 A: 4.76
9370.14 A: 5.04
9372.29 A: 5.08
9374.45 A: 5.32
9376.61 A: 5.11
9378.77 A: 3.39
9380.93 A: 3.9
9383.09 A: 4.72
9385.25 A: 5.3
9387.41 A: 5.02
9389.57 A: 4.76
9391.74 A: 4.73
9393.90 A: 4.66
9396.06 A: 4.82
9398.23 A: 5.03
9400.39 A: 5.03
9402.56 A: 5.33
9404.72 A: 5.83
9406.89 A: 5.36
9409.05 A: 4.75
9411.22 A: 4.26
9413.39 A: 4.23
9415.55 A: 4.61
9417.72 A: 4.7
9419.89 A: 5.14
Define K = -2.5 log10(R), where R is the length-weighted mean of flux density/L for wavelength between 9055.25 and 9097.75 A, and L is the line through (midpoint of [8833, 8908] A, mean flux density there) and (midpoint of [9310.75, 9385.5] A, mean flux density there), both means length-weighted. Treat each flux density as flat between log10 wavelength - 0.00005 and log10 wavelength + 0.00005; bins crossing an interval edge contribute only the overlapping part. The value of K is 0.05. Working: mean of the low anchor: 5.03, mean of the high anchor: 4.92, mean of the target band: 4.76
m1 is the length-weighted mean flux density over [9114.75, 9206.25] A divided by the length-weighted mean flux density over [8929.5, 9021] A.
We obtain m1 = 0.9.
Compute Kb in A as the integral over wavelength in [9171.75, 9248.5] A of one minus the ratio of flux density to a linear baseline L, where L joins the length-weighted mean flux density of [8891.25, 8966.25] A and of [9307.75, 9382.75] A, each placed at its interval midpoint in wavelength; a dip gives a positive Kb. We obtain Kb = 7.02 A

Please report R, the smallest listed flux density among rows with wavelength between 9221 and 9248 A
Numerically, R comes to 4.24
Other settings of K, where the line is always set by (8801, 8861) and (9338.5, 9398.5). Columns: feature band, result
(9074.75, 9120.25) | 0.07 mag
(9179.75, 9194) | 0.08 mag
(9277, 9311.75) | 0.04 mag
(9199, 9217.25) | 0.15 mag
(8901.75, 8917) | -0.02 mag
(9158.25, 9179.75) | 0.10 mag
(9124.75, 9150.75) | 0.15 mag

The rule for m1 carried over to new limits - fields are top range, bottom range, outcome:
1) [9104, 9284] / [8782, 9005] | 0.90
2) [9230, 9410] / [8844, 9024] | 0.96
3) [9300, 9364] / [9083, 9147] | 1.10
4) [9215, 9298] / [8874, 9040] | 0.93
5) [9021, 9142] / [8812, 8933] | 0.92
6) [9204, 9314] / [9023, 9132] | 0.98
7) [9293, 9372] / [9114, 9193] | 1.11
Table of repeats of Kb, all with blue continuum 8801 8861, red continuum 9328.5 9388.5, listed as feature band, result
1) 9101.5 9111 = 0.7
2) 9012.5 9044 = 1.2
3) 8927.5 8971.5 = 0.7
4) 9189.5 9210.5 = 2.5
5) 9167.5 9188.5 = 1.5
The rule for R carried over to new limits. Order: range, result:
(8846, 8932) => 4.58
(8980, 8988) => 4.7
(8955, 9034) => 4.51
